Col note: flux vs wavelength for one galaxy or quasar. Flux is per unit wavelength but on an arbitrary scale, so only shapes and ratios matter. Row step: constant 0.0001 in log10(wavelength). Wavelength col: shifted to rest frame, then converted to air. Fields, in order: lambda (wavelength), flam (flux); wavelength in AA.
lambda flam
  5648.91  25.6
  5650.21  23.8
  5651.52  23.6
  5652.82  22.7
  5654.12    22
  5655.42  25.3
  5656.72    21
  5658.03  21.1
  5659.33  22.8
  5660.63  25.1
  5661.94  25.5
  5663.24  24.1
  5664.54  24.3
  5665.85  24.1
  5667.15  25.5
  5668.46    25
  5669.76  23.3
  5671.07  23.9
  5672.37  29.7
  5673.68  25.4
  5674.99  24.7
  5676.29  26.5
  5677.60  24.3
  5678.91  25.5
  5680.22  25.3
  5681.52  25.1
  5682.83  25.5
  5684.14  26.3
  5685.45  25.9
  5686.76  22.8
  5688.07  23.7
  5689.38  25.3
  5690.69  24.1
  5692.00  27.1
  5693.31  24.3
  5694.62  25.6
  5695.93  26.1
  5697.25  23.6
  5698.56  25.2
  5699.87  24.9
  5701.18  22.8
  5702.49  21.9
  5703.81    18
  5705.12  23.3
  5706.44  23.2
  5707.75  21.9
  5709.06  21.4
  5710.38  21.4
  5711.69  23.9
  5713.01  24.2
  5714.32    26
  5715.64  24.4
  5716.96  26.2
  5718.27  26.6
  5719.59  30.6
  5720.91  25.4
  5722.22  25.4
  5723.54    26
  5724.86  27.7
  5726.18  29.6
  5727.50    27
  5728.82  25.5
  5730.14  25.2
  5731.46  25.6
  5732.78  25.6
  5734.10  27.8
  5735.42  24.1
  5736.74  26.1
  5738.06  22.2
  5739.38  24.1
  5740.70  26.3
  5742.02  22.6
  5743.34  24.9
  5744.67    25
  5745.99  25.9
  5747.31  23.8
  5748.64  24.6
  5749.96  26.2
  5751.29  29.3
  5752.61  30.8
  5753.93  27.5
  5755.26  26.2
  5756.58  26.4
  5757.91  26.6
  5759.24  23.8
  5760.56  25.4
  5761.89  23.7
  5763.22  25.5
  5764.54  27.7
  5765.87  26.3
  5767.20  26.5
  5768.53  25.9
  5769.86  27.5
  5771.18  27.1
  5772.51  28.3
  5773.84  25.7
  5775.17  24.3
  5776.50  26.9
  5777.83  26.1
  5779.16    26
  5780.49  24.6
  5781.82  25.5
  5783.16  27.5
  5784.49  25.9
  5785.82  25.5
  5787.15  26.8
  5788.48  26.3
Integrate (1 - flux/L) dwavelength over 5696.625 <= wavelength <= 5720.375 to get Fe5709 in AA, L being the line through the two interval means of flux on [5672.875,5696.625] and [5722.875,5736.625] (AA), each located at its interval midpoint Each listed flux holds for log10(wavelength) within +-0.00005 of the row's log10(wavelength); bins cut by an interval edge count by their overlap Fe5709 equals 1.8 AA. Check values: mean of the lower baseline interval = 25.2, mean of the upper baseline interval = 26.4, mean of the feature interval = 23.9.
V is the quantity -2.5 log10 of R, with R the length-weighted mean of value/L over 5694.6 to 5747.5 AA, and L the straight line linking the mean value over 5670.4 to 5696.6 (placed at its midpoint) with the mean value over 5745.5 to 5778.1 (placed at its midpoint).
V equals 0.04 mag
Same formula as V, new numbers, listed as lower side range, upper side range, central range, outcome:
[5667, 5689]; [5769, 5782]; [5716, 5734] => -0.039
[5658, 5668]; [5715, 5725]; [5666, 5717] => 0.041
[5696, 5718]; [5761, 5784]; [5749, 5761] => -0.061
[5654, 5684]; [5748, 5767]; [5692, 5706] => 0.068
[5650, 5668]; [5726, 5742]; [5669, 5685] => -0.060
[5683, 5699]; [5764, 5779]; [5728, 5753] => 0.019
